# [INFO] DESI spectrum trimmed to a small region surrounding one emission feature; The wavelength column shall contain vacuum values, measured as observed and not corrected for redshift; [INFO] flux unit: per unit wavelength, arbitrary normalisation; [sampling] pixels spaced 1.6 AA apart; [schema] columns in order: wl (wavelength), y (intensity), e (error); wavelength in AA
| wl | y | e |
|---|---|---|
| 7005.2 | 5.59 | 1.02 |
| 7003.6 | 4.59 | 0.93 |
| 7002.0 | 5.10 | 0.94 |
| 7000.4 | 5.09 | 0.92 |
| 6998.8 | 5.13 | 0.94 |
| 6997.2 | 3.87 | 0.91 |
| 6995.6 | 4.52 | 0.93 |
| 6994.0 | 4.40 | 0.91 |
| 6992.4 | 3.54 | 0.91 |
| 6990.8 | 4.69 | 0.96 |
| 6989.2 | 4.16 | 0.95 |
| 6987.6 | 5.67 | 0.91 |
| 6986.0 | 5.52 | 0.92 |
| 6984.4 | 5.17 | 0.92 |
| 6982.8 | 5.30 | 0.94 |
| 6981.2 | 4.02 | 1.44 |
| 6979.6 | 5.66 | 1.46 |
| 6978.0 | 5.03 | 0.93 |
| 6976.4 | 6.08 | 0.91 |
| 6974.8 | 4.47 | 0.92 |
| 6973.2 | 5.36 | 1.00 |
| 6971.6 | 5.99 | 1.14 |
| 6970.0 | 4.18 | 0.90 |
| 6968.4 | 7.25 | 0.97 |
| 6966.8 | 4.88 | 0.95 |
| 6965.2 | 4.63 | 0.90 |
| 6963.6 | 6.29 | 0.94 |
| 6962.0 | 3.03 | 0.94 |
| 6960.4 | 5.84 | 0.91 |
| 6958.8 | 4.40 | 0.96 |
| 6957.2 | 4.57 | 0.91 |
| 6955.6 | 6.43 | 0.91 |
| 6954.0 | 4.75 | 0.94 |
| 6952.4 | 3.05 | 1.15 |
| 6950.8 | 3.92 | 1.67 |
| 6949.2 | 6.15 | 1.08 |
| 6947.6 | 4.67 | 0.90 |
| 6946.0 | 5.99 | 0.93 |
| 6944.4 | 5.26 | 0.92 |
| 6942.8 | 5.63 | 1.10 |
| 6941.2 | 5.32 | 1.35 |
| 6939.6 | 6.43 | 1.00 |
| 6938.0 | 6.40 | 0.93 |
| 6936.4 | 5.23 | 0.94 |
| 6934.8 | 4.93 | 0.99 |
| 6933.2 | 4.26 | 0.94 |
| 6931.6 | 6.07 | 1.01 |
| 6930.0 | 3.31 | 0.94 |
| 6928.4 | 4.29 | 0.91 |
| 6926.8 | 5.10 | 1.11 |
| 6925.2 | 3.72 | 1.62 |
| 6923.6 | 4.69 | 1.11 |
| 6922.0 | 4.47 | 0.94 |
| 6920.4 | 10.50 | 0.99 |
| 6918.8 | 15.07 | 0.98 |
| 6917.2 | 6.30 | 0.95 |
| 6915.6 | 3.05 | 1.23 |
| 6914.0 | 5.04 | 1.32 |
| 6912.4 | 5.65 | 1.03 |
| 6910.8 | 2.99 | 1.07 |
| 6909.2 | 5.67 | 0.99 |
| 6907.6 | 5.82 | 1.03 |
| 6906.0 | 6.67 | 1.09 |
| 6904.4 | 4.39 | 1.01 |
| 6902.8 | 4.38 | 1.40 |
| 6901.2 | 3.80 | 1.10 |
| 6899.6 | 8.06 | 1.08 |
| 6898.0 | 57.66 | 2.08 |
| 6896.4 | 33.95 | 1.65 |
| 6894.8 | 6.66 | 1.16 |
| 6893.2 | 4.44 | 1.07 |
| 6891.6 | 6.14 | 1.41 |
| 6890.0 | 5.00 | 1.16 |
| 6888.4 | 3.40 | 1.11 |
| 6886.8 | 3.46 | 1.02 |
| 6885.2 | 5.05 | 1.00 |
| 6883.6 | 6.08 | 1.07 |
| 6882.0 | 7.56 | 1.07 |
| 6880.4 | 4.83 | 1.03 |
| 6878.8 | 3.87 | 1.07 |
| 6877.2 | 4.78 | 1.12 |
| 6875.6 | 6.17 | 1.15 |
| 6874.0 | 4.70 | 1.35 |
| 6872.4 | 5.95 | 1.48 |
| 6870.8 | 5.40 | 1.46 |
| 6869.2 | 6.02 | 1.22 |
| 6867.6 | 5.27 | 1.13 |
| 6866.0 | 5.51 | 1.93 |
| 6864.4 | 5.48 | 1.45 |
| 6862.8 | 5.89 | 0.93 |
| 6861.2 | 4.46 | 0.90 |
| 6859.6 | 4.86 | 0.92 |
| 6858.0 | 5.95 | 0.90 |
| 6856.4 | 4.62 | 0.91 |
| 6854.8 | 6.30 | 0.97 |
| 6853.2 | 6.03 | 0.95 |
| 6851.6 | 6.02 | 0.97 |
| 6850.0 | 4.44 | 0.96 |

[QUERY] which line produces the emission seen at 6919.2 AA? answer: [N II] 6583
